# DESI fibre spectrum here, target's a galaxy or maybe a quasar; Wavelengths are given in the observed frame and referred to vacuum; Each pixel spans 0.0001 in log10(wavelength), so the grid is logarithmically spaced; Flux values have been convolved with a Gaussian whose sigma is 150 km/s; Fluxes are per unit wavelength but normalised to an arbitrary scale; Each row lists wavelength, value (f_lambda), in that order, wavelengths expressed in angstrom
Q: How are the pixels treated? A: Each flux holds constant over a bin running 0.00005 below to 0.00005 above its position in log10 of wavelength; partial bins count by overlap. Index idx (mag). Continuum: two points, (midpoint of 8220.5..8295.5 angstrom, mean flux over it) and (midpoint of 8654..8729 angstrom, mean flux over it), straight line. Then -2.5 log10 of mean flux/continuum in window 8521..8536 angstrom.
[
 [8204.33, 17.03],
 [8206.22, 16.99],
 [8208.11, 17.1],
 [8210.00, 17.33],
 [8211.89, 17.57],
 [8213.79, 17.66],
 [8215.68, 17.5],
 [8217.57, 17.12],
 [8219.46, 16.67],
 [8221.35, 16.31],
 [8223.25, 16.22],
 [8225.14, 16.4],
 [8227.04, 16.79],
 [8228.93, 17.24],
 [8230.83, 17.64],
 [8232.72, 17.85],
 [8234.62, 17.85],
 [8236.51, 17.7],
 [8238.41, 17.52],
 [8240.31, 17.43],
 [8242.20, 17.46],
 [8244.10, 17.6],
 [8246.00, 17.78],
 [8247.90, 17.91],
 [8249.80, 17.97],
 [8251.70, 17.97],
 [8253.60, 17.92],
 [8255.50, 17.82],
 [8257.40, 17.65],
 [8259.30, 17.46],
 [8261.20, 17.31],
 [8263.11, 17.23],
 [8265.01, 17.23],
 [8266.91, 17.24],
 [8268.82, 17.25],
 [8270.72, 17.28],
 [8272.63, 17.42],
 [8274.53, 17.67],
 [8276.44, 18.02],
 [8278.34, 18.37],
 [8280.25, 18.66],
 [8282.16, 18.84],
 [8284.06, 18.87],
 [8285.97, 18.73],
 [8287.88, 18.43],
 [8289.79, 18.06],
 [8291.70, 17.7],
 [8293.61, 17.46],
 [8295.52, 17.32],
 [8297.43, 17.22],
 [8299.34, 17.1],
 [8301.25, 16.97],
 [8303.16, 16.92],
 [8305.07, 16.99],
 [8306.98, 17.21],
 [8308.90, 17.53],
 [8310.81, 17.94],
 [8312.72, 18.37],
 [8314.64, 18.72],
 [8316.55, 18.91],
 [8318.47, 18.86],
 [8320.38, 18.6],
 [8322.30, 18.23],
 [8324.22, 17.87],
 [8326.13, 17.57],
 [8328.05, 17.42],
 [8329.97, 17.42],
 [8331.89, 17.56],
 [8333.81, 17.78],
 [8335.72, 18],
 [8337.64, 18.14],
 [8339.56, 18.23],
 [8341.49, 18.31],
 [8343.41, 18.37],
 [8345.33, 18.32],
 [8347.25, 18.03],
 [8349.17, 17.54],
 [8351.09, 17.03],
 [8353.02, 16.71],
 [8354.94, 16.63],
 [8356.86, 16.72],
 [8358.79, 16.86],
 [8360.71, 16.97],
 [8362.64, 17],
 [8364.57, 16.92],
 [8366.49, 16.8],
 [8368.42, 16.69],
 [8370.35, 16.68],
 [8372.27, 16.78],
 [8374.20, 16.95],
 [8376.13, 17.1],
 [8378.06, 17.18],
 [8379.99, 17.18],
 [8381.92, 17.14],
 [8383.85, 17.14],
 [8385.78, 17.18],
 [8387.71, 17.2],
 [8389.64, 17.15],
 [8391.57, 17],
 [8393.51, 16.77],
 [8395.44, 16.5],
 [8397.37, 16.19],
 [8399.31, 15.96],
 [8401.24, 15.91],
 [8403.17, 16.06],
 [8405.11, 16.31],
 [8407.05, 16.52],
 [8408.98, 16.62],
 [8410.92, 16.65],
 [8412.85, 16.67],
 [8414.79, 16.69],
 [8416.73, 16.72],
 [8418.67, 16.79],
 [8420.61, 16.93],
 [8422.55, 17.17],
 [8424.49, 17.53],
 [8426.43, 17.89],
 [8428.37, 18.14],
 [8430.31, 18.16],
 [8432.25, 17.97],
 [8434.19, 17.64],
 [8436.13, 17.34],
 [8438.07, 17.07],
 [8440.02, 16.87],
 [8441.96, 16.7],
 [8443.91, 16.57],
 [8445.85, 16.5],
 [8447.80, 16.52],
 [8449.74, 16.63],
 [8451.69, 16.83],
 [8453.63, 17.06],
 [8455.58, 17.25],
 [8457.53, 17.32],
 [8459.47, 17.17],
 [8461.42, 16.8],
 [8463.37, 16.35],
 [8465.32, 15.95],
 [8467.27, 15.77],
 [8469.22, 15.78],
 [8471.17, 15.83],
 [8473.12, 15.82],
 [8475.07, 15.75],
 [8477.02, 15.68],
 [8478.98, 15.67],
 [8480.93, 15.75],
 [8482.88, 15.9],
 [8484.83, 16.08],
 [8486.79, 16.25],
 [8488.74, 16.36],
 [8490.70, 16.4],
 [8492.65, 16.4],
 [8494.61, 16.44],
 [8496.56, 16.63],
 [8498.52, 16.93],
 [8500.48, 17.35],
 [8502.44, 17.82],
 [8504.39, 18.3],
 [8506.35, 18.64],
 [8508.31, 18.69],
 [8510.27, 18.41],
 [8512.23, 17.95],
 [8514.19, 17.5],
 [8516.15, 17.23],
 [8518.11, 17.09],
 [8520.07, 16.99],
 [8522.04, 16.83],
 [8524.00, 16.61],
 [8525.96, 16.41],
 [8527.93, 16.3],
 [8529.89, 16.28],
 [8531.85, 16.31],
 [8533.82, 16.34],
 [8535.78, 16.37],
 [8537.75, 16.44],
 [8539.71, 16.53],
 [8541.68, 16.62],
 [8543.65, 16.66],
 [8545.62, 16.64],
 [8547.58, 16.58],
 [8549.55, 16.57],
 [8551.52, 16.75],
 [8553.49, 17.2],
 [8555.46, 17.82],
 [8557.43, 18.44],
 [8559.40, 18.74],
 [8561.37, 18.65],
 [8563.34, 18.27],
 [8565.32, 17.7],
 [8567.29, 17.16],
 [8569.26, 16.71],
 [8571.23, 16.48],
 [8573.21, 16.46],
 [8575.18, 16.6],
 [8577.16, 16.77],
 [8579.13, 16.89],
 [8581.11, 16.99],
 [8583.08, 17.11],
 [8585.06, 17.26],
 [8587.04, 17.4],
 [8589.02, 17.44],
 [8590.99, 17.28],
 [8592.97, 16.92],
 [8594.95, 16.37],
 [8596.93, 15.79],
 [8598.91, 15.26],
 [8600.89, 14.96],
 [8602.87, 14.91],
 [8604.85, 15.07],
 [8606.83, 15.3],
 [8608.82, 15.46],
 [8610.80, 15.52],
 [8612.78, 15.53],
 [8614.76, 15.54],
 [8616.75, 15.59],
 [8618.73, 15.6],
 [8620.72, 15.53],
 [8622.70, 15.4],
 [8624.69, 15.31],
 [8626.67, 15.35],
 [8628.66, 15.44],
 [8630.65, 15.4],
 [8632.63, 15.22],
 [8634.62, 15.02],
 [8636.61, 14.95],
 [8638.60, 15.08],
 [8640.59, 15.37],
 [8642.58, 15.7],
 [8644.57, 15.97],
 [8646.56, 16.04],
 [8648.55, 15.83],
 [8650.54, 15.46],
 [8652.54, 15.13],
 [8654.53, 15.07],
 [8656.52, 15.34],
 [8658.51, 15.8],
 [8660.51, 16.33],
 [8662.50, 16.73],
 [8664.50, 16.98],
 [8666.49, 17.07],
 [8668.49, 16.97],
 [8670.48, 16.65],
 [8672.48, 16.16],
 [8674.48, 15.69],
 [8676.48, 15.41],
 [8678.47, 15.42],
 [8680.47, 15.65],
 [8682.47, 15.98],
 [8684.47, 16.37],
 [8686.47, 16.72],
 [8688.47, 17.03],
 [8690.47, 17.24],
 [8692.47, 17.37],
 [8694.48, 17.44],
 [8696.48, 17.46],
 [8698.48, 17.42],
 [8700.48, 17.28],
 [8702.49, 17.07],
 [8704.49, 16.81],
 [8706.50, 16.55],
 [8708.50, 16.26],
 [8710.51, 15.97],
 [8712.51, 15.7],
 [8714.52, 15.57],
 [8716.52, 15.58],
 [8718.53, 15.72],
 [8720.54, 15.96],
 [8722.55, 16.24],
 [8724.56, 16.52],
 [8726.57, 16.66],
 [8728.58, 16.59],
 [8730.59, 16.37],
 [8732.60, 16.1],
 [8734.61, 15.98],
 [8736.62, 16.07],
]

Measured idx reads 0.03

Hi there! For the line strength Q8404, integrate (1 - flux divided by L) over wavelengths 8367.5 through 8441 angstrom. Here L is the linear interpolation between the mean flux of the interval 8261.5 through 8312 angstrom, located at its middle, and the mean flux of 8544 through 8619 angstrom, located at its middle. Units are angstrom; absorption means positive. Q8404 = 1.28 angstrom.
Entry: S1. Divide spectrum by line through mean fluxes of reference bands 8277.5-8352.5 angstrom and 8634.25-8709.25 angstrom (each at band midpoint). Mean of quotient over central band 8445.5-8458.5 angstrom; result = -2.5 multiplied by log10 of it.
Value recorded 0.025 mag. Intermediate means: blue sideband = 17.9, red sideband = 16.2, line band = 16.9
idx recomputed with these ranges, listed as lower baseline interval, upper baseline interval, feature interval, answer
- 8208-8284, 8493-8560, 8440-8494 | 0.06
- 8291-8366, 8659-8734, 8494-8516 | -0.04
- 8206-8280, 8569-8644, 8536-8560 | -0.06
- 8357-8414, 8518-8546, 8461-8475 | 0.04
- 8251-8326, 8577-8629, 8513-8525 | -0.04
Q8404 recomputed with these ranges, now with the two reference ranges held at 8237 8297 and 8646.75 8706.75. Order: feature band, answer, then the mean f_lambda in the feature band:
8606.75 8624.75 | 1.2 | 15.5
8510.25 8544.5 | 0.3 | 16.8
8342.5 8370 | 0.5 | 17.2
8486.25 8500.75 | 0.4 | 16.6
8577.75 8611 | 0.9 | 16.3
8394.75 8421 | 1.3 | 16.5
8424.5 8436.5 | -0.4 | 17.9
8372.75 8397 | 0.5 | 17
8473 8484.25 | 0.9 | 15.8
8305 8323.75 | -0.6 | 18.2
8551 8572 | -1.1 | 17.7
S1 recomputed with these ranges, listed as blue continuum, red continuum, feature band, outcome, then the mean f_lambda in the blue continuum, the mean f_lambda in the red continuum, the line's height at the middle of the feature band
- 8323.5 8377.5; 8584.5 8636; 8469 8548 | -0.02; 17.4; 15.7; 16.4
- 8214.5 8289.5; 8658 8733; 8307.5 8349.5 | -0.04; 17.6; 16.4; 17.4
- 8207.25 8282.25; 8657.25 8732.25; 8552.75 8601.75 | -0.02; 17.5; 16.4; 16.7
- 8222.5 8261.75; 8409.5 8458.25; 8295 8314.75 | 0.00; 17.5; 17.1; 17.4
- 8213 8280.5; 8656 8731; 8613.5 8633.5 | 0.08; 17.5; 16.4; 16.6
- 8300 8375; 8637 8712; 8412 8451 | 0.00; 17.6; 16.3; 17.2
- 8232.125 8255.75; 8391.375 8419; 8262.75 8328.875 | -0.03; 17.7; 16.5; 17.3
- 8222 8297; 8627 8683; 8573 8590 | -0.06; 17.7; 15.8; 16.1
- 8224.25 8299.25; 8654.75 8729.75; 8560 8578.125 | -0.03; 17.7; 16.4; 16.8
